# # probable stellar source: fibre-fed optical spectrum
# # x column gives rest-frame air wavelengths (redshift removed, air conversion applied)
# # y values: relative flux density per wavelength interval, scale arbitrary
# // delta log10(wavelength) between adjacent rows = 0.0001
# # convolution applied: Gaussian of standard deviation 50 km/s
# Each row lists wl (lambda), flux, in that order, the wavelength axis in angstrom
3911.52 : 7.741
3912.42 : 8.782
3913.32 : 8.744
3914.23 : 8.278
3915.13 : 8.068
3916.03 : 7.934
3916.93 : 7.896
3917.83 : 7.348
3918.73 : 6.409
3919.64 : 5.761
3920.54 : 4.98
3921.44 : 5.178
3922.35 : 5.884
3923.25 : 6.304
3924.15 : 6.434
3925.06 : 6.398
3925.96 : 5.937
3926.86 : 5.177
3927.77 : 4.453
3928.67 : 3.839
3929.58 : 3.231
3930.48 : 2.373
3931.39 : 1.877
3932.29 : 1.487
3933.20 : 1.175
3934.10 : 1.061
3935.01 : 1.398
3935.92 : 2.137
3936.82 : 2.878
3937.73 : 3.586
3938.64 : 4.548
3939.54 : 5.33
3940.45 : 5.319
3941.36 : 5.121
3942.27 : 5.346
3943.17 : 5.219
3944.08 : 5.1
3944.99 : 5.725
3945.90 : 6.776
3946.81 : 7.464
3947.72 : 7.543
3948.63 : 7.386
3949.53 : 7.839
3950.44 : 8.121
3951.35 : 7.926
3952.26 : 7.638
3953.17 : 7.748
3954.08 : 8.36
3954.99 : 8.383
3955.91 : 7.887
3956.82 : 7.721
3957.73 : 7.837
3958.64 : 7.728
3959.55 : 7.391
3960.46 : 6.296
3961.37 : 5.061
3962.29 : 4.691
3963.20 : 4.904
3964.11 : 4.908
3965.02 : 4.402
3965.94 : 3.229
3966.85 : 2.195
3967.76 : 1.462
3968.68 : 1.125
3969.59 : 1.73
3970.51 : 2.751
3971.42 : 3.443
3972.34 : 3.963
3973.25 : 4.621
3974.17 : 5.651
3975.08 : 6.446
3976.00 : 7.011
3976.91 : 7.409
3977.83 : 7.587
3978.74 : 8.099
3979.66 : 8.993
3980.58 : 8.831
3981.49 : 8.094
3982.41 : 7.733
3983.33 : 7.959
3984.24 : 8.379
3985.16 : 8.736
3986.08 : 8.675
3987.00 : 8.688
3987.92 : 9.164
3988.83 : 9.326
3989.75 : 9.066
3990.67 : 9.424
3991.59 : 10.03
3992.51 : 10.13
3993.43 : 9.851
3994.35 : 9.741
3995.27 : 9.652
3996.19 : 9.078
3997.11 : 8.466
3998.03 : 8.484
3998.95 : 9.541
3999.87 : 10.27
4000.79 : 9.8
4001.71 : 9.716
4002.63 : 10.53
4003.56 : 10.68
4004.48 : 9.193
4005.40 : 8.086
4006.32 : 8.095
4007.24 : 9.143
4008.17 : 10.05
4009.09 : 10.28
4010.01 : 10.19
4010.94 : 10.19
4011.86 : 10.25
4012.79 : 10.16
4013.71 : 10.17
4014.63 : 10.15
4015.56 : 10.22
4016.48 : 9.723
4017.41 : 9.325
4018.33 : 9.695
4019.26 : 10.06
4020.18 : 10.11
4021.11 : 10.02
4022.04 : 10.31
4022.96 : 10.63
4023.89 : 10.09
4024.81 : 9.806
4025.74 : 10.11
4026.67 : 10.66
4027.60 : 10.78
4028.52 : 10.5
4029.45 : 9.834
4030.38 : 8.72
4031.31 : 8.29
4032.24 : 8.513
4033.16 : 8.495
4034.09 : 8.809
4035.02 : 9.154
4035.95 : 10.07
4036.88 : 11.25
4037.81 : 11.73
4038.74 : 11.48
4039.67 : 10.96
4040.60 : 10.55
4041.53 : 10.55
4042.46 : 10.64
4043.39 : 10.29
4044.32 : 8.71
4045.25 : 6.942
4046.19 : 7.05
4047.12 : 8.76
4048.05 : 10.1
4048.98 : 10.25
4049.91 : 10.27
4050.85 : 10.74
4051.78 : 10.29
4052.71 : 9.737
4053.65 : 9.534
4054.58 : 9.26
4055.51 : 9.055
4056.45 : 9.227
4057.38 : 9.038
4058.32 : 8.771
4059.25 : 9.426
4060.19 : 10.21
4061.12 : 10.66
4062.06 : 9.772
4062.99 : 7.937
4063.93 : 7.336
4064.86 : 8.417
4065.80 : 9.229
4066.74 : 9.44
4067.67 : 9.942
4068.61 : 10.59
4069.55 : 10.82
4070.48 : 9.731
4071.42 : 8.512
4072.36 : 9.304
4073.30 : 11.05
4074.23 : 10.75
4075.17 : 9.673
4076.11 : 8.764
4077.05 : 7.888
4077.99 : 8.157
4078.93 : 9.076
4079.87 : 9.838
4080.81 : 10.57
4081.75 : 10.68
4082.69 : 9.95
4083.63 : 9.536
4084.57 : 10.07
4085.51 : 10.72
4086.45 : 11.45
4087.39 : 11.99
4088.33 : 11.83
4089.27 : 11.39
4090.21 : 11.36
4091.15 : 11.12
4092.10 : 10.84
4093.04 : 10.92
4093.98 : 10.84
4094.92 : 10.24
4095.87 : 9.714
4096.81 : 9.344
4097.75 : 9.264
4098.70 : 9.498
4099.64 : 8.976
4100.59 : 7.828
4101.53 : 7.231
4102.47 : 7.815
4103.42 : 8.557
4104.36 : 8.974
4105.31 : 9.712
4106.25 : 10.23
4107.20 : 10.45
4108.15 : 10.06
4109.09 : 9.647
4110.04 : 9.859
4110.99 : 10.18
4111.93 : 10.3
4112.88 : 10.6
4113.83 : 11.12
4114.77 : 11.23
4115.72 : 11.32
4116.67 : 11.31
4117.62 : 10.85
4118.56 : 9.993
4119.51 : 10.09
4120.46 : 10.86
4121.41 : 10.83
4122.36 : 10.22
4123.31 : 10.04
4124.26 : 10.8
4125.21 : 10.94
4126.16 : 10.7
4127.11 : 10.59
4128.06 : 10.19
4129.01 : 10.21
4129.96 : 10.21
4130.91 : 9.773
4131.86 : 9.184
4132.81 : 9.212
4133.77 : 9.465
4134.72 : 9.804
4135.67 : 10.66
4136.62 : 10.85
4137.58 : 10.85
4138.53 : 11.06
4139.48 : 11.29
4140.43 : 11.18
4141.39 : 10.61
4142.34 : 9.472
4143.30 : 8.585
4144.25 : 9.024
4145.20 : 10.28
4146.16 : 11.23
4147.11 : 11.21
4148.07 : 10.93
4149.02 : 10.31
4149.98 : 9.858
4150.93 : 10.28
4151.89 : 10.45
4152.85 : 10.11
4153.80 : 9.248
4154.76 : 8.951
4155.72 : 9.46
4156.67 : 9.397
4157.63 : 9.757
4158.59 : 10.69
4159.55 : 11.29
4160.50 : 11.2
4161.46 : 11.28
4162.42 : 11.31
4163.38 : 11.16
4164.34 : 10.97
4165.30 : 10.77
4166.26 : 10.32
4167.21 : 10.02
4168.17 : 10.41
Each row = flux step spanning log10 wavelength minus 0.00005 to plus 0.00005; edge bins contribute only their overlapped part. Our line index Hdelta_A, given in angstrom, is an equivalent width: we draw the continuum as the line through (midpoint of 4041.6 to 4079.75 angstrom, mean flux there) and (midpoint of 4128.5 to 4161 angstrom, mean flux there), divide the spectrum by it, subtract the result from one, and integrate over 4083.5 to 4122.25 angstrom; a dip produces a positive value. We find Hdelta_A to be -1.6 angstrom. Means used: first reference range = 9.4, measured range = 10.2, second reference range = 10.2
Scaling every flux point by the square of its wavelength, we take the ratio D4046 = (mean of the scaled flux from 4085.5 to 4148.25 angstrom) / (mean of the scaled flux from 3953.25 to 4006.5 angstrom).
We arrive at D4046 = 1.49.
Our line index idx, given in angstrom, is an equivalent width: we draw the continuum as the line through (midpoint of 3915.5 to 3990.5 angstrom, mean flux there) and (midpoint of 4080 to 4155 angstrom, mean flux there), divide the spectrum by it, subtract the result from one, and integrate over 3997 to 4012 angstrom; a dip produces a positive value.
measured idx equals -5.0 angstrom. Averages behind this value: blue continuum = 5.84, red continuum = 10.2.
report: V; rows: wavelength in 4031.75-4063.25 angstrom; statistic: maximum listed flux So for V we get 11.73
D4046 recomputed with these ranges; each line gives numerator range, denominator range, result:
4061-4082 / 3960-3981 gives 1.99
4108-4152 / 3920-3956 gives 2.18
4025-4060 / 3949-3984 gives 1.64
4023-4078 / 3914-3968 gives 1.85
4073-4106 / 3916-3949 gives 2.19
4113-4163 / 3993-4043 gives 1.12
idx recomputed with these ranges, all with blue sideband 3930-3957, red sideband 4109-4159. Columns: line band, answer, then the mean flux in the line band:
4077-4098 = -2.9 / 10.4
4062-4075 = -1.4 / 9.49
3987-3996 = -4.0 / 9.54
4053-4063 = -1.3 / 9.42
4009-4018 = -3.7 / 10.1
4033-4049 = -3.9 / 9.78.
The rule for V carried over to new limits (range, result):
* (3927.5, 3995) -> 10.13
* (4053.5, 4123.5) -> 11.99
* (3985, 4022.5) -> 10.68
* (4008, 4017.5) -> 10.28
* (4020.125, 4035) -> 10.78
